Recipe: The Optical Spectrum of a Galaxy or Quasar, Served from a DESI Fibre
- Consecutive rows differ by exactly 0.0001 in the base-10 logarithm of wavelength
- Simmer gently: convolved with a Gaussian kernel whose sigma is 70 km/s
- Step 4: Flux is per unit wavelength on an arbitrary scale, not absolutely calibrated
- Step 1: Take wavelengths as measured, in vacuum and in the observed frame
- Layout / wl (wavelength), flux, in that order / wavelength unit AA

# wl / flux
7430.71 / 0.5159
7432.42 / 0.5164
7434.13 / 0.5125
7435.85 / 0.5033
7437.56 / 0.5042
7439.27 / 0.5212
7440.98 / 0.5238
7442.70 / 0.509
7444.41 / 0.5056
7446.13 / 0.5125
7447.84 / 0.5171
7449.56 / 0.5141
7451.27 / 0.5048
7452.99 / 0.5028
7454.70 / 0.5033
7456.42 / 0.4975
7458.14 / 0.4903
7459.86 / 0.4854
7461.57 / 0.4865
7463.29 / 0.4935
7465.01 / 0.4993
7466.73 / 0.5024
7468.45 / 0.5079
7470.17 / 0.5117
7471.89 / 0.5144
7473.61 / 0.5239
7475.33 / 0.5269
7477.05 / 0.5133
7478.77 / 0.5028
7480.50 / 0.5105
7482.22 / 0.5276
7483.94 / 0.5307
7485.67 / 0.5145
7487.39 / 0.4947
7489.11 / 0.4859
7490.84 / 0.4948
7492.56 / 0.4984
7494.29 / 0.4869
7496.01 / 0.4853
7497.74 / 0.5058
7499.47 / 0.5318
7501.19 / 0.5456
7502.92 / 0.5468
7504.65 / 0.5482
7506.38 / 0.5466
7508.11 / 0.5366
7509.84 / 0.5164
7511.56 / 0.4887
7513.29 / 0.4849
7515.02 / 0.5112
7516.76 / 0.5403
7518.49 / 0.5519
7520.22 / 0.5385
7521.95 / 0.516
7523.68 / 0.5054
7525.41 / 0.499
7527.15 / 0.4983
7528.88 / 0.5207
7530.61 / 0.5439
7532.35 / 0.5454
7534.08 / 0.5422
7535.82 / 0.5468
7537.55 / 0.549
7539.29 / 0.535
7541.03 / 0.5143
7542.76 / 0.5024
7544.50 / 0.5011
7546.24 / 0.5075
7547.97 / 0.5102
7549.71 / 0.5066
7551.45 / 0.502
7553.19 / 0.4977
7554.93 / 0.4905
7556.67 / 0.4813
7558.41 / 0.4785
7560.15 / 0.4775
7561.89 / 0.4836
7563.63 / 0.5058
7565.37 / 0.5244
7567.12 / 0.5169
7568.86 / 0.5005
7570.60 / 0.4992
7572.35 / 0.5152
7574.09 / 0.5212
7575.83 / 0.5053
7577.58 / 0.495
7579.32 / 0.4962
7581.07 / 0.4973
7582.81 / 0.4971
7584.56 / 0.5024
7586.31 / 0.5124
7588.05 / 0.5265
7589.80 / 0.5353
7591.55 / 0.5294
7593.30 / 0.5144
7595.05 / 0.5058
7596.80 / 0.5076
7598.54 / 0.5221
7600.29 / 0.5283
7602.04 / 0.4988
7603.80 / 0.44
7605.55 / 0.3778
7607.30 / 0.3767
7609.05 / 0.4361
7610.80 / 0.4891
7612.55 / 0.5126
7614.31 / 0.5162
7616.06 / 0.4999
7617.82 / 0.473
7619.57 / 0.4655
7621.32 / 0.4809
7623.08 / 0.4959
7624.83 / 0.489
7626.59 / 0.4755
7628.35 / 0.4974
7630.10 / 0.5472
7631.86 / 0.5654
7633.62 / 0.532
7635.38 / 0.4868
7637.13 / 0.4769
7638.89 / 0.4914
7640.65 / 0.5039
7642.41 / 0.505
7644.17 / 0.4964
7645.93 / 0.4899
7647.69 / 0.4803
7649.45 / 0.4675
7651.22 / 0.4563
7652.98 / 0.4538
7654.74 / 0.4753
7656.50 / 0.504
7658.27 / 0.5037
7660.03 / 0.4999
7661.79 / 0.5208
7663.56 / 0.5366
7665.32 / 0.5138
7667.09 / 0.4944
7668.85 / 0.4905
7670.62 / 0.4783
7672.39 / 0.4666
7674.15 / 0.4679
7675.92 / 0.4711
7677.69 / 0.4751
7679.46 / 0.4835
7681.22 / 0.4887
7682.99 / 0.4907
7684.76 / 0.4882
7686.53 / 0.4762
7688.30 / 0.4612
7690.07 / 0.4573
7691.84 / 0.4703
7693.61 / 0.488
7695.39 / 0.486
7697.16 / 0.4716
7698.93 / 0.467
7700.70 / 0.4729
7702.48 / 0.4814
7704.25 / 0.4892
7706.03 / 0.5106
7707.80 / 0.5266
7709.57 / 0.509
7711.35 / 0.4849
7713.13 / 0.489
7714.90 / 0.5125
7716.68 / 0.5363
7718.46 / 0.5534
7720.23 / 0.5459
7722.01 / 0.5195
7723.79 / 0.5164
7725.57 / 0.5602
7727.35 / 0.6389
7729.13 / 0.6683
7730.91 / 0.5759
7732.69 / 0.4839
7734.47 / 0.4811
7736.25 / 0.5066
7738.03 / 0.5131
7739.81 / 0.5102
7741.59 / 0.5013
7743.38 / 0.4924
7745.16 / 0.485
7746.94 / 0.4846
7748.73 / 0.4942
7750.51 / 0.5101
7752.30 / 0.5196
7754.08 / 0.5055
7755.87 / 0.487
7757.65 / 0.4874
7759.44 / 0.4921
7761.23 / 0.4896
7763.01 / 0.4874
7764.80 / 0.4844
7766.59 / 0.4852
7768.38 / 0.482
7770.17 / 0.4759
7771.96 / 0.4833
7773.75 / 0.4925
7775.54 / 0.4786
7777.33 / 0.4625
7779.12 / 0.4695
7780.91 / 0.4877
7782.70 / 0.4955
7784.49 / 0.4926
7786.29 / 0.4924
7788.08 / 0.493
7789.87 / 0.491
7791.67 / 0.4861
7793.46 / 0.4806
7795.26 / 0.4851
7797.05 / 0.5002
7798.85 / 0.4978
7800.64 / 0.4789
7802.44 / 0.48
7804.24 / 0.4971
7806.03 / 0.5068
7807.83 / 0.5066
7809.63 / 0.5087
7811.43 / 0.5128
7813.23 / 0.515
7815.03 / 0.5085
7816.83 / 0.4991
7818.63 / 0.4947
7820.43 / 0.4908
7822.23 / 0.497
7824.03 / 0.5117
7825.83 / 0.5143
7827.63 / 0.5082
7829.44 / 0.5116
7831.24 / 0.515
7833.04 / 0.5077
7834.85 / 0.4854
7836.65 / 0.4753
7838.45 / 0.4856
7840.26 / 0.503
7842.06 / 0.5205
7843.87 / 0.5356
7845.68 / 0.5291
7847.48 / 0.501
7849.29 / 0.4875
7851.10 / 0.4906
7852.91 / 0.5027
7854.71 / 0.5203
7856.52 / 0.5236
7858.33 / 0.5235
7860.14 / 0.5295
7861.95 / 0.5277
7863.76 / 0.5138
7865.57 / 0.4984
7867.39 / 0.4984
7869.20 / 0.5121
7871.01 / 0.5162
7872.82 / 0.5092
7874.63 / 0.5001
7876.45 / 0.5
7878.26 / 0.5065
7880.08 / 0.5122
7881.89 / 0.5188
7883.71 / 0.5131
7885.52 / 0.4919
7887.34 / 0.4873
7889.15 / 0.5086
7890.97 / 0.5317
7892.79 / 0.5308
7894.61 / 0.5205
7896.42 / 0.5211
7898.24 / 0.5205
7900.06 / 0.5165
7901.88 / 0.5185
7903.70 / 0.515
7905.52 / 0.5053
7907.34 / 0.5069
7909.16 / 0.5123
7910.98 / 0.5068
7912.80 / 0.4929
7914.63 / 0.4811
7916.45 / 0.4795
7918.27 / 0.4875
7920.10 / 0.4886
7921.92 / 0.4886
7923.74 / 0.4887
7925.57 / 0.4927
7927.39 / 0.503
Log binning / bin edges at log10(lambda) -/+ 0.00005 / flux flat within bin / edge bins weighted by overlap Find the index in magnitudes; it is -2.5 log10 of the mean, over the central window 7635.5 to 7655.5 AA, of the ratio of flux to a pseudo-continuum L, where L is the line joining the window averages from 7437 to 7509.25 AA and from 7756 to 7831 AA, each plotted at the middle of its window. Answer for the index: 0.04 mag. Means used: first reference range 0.511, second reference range 0.493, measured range 0.482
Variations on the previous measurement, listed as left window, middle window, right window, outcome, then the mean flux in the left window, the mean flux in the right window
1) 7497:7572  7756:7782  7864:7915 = 0.06 mag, 0.516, 0.509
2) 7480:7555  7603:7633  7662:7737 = 0.07 mag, 0.518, 0.505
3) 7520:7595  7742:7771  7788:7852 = 0.03 mag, 0.511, 0.5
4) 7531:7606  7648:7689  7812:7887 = 0.05 mag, 0.507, 0.507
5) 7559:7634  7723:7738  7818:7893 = -0.10 mag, 0.497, 0.508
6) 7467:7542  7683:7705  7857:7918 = 0.08 mag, 0.519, 0.51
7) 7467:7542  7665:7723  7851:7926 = 0.05 mag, 0.519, 0.508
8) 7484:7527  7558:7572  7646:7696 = 0.01 mag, 0.516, 0.484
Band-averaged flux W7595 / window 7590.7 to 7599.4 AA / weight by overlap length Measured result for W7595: 0.516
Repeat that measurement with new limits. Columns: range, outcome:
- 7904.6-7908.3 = 0.506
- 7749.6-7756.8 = 0.506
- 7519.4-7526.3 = 0.514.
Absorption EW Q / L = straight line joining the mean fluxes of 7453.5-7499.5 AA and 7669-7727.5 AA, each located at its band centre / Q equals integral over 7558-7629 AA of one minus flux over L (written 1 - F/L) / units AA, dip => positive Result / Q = 0.9 AA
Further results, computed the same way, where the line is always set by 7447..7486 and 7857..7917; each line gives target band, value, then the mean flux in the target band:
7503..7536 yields -1.1 AA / 0.525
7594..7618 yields 1.4 AA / 0.478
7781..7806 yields 0.9 AA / 0.491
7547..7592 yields 0.4 AA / 0.504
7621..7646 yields 0.3 AA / 0.503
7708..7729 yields -1.2 AA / 0.538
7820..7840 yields 0.4 AA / 0.501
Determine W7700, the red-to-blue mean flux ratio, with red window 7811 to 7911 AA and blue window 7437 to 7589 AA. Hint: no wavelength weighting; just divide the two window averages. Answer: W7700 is 1.00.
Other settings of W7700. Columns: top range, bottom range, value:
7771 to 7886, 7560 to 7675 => 1.01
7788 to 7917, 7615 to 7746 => 1.01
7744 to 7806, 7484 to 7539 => 0.94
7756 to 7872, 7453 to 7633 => 0.99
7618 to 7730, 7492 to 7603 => 0.97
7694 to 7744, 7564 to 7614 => 1.04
